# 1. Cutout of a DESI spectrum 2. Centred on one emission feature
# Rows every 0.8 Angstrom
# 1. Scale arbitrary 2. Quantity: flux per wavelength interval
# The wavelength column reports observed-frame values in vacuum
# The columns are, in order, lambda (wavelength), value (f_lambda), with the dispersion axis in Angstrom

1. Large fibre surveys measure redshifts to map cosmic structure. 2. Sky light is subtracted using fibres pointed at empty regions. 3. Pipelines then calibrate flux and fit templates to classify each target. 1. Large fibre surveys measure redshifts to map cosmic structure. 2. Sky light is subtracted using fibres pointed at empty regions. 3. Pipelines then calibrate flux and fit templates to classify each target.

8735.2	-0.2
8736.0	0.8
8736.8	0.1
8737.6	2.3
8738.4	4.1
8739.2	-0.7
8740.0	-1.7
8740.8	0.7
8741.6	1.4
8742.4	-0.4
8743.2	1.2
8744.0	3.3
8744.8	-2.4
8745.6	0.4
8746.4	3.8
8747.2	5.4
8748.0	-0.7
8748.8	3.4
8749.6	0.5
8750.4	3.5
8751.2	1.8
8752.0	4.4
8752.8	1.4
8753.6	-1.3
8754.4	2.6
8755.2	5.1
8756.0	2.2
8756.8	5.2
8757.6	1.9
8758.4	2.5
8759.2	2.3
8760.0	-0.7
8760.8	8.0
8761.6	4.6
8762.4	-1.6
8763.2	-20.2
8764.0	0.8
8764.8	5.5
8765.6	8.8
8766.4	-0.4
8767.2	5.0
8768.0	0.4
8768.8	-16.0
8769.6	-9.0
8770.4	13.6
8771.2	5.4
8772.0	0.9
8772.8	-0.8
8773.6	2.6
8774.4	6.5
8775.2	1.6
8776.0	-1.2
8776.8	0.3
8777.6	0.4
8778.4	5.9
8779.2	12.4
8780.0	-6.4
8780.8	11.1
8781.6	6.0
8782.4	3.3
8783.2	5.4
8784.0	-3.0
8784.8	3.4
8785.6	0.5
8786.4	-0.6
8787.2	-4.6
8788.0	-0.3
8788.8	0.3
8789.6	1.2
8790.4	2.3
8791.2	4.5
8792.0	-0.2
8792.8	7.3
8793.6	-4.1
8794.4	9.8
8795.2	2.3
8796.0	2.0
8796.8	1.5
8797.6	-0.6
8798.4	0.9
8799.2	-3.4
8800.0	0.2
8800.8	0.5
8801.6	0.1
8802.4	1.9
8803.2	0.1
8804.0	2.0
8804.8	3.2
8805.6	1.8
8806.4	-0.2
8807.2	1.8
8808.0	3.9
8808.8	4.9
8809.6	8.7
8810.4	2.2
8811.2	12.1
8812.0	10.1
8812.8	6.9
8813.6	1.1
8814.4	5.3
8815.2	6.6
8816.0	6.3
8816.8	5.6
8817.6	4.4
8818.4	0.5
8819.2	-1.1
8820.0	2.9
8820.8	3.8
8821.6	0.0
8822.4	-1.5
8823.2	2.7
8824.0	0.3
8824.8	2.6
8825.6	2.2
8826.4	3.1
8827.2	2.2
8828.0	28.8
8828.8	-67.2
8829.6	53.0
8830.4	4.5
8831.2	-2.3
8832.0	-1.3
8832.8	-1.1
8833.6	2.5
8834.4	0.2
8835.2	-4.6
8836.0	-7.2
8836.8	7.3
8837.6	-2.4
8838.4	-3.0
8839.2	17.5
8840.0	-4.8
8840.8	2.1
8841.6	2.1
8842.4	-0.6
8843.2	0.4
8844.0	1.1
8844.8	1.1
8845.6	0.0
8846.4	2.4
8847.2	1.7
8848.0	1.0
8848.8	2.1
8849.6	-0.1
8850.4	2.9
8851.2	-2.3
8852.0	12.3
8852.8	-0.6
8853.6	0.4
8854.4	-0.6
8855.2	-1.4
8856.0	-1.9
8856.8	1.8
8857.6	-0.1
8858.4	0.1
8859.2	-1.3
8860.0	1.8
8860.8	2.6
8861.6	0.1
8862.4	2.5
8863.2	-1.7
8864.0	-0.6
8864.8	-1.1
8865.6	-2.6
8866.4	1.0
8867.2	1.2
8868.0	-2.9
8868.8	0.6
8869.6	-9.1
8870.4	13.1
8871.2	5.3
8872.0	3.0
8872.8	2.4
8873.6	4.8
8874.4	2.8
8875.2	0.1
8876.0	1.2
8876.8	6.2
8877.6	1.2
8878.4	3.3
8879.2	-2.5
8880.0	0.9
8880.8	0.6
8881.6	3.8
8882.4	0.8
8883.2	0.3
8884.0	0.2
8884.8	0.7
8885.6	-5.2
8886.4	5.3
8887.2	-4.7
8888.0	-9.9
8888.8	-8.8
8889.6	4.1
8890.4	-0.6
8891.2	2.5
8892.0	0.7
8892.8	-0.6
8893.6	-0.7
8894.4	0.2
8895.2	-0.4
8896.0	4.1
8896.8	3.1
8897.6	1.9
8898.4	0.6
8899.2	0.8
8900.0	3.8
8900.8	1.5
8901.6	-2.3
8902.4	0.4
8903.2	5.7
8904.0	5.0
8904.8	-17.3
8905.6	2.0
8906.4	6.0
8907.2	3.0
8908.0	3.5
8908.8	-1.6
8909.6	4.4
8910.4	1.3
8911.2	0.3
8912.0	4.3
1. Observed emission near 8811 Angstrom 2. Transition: Hbeta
